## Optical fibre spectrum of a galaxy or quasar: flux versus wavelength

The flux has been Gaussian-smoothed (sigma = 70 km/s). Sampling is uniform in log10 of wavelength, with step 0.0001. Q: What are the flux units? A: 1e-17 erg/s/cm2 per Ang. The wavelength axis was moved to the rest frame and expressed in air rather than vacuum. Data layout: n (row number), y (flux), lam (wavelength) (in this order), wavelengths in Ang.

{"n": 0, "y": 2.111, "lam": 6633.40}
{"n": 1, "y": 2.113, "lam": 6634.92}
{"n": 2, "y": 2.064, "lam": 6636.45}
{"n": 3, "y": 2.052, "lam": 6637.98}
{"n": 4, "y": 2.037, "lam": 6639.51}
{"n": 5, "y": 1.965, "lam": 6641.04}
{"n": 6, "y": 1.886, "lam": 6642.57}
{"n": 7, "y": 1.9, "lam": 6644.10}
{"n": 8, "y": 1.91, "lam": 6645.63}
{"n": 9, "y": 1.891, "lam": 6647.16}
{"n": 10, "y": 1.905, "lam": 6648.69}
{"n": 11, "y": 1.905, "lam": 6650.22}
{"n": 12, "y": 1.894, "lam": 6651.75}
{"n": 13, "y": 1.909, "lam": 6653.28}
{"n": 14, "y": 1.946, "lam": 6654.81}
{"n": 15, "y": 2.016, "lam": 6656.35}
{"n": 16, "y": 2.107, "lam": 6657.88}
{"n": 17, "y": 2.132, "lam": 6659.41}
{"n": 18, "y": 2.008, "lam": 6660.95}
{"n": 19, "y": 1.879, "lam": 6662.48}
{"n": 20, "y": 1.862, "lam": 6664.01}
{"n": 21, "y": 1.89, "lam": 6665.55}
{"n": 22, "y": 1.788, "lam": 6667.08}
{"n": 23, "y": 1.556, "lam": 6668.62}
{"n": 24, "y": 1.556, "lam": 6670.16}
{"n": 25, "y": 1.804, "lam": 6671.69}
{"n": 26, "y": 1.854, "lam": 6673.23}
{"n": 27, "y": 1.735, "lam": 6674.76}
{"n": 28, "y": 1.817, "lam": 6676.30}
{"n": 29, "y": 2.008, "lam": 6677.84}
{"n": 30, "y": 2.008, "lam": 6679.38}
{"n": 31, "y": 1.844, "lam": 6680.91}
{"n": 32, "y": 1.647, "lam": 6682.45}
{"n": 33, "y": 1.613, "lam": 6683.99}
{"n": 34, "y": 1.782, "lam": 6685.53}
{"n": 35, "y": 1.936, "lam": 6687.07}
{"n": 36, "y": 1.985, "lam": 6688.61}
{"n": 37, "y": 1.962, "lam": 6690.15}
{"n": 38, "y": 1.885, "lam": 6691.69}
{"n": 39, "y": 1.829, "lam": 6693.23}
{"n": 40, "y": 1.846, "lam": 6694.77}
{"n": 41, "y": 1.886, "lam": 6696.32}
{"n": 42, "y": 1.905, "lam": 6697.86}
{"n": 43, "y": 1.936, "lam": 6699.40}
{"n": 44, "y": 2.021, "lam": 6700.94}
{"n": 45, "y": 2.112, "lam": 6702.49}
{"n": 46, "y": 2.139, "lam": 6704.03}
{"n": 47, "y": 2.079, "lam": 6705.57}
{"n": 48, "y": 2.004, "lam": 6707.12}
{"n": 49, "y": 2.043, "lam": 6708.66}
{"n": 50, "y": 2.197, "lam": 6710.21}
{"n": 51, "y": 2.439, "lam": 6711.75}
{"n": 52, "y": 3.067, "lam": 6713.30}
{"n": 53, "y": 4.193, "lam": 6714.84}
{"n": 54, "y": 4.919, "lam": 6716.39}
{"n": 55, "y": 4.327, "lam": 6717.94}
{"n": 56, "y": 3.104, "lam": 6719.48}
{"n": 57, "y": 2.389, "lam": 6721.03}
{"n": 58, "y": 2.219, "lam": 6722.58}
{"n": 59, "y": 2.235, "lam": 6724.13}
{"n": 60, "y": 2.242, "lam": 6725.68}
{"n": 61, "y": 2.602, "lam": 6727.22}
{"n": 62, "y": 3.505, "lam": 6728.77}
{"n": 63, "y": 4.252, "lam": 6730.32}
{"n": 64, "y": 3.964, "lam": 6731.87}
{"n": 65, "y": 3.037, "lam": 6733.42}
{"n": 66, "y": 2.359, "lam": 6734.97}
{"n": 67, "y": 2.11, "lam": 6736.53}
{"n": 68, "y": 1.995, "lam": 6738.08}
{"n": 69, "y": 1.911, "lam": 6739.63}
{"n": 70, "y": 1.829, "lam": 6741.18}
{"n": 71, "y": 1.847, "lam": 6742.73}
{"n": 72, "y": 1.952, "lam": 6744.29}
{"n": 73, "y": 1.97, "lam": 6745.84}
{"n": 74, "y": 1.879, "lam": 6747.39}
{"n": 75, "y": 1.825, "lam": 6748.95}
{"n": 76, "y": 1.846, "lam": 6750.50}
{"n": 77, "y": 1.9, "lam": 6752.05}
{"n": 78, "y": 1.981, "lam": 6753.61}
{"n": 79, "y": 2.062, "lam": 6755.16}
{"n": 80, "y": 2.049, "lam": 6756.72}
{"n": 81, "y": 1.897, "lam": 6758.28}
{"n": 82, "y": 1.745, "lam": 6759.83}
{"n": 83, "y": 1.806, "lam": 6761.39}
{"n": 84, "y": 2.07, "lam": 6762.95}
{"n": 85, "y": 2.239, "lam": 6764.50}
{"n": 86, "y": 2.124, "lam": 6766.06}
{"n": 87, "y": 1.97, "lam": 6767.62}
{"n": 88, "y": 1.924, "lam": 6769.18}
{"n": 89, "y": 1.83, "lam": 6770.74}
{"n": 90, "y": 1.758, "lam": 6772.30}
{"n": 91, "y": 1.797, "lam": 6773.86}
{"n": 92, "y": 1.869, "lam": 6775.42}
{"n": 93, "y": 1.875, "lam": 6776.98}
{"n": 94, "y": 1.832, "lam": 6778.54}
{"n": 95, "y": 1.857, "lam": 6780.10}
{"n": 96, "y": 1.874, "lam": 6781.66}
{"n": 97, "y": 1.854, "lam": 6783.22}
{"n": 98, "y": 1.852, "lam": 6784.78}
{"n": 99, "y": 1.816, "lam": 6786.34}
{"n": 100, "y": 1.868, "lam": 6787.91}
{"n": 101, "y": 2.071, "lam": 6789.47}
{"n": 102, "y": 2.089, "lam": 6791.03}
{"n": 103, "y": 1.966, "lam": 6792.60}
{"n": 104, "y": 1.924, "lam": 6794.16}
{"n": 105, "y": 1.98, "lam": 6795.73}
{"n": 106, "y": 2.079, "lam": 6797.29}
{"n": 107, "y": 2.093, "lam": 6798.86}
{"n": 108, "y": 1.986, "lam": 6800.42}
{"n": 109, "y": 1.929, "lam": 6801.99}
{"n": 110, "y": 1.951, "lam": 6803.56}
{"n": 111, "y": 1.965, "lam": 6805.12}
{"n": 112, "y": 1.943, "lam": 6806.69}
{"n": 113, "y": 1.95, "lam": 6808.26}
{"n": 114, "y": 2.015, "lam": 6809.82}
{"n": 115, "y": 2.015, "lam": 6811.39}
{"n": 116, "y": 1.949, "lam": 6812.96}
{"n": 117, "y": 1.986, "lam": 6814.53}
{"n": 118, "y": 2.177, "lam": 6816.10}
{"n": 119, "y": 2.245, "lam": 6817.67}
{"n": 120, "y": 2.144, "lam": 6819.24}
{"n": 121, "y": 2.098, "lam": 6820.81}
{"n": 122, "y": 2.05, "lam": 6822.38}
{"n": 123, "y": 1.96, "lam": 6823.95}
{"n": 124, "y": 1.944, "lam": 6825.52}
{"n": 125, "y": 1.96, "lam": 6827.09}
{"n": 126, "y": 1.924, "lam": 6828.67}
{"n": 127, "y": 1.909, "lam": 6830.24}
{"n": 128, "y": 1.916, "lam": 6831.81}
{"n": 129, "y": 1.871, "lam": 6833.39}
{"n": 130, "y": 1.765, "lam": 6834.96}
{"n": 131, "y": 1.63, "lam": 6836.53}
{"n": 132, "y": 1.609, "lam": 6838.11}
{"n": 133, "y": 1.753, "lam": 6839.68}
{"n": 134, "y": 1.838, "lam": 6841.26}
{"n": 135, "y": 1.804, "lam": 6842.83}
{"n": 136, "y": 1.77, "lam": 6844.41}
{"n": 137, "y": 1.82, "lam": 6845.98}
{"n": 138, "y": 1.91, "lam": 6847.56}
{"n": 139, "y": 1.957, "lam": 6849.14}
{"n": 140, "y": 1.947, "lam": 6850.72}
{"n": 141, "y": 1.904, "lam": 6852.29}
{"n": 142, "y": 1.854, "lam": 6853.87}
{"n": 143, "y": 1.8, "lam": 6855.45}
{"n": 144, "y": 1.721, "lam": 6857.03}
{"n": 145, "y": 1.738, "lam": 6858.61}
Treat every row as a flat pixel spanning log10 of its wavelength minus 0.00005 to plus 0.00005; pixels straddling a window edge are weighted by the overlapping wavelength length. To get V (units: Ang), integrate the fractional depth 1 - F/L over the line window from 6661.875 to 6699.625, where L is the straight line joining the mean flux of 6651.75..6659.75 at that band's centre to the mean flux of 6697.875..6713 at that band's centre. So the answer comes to 4.3 Ang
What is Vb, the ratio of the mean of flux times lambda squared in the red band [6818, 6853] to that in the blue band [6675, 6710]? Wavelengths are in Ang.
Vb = 1.0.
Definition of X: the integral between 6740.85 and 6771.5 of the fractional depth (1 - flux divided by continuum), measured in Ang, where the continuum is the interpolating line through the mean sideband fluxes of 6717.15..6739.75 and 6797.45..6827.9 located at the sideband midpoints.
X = 7.5 Ang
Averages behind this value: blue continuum 2.84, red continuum 2.02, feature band 1.94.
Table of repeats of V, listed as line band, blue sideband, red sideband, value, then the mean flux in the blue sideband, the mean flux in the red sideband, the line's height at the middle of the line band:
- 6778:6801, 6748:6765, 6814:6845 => -0.2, 1.94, 1.92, 1.93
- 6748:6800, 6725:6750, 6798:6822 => 7.0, 2.45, 2.03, 2.24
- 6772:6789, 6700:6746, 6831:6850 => 2.9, 2.64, 1.8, 2.23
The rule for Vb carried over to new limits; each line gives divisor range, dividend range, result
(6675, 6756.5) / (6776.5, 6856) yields 0.86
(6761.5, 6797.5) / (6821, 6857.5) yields 0.98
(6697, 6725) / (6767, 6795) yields 0.73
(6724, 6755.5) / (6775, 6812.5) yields 0.84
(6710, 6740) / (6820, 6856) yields 0.65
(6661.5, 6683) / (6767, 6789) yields 1.06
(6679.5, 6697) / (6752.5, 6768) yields 1.10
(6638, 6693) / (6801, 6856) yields 1.07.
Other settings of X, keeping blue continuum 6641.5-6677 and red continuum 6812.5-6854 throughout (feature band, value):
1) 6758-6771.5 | -0.4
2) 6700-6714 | -2.5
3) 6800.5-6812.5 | -0.4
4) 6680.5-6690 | 0.4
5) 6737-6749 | -0.1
